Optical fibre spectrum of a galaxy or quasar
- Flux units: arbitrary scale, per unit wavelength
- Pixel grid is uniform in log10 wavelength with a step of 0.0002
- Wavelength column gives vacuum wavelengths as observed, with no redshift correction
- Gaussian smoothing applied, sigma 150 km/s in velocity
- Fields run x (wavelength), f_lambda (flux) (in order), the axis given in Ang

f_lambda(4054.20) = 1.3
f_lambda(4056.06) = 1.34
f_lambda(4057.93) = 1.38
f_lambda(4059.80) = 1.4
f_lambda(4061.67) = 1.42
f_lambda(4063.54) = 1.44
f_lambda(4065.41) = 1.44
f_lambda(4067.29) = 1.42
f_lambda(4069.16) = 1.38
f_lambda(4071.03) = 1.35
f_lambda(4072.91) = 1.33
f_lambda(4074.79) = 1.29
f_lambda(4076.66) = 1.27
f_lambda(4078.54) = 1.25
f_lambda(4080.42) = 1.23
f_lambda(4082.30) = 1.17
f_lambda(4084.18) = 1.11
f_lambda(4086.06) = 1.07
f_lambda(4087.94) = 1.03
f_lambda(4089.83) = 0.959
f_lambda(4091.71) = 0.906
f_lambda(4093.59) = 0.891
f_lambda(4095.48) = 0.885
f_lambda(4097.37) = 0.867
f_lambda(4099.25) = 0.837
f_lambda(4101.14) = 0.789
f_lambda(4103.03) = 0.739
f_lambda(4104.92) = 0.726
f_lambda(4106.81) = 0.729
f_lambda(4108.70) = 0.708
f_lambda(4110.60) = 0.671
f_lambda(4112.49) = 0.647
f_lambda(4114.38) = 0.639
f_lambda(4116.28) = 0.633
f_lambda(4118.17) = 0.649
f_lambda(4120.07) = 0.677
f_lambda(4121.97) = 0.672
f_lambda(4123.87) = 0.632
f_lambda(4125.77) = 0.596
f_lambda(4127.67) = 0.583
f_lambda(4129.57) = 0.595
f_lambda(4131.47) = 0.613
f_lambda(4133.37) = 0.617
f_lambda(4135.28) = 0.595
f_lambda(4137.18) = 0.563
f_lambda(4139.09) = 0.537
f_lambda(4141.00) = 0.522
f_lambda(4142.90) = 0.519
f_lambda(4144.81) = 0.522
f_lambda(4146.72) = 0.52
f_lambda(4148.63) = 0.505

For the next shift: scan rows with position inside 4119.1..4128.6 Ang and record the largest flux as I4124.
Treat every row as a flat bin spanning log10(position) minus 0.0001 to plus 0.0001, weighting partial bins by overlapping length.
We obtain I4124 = 0.677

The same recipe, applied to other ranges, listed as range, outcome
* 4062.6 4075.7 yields 1.44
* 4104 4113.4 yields 0.729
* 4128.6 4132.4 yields 0.613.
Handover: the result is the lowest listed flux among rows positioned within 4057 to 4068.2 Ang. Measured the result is 1.38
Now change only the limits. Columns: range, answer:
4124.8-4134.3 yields 0.583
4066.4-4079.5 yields 1.25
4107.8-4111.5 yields 0.671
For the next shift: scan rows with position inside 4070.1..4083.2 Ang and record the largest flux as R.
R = 1.35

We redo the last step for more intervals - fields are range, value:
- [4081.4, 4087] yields 1.17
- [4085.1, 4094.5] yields 1.07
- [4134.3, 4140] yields 0.595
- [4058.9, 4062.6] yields 1.42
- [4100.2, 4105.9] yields 0.789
